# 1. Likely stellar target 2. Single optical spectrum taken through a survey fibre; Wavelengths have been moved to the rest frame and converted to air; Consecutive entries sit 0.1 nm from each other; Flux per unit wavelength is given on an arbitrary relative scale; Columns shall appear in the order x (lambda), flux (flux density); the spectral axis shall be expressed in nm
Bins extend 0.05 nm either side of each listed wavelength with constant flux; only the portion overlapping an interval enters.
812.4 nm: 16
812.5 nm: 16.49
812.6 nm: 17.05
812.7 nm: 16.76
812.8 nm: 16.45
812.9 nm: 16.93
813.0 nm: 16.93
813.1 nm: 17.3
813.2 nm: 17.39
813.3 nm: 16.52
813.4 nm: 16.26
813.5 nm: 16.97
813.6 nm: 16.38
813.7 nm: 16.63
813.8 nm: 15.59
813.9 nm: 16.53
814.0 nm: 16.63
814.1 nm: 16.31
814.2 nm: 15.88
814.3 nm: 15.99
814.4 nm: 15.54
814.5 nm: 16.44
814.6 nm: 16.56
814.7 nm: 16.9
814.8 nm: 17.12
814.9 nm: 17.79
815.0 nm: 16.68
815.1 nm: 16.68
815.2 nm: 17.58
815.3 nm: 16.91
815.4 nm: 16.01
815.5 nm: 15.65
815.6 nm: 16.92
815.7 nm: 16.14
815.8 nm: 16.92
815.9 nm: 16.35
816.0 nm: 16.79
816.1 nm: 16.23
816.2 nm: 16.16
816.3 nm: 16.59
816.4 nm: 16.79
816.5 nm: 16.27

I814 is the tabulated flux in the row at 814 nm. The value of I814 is 16.63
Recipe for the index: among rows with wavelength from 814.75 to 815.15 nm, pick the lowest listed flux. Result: 16.68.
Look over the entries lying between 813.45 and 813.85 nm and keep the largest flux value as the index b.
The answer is 16.97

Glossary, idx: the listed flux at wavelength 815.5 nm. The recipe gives 15.65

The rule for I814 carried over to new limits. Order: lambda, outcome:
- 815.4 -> 16.01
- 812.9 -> 16.93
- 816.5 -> 16.27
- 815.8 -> 16.92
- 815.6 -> 16.92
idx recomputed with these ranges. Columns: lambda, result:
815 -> 16.68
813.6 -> 16.38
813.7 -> 16.63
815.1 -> 16.68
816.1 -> 16.23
